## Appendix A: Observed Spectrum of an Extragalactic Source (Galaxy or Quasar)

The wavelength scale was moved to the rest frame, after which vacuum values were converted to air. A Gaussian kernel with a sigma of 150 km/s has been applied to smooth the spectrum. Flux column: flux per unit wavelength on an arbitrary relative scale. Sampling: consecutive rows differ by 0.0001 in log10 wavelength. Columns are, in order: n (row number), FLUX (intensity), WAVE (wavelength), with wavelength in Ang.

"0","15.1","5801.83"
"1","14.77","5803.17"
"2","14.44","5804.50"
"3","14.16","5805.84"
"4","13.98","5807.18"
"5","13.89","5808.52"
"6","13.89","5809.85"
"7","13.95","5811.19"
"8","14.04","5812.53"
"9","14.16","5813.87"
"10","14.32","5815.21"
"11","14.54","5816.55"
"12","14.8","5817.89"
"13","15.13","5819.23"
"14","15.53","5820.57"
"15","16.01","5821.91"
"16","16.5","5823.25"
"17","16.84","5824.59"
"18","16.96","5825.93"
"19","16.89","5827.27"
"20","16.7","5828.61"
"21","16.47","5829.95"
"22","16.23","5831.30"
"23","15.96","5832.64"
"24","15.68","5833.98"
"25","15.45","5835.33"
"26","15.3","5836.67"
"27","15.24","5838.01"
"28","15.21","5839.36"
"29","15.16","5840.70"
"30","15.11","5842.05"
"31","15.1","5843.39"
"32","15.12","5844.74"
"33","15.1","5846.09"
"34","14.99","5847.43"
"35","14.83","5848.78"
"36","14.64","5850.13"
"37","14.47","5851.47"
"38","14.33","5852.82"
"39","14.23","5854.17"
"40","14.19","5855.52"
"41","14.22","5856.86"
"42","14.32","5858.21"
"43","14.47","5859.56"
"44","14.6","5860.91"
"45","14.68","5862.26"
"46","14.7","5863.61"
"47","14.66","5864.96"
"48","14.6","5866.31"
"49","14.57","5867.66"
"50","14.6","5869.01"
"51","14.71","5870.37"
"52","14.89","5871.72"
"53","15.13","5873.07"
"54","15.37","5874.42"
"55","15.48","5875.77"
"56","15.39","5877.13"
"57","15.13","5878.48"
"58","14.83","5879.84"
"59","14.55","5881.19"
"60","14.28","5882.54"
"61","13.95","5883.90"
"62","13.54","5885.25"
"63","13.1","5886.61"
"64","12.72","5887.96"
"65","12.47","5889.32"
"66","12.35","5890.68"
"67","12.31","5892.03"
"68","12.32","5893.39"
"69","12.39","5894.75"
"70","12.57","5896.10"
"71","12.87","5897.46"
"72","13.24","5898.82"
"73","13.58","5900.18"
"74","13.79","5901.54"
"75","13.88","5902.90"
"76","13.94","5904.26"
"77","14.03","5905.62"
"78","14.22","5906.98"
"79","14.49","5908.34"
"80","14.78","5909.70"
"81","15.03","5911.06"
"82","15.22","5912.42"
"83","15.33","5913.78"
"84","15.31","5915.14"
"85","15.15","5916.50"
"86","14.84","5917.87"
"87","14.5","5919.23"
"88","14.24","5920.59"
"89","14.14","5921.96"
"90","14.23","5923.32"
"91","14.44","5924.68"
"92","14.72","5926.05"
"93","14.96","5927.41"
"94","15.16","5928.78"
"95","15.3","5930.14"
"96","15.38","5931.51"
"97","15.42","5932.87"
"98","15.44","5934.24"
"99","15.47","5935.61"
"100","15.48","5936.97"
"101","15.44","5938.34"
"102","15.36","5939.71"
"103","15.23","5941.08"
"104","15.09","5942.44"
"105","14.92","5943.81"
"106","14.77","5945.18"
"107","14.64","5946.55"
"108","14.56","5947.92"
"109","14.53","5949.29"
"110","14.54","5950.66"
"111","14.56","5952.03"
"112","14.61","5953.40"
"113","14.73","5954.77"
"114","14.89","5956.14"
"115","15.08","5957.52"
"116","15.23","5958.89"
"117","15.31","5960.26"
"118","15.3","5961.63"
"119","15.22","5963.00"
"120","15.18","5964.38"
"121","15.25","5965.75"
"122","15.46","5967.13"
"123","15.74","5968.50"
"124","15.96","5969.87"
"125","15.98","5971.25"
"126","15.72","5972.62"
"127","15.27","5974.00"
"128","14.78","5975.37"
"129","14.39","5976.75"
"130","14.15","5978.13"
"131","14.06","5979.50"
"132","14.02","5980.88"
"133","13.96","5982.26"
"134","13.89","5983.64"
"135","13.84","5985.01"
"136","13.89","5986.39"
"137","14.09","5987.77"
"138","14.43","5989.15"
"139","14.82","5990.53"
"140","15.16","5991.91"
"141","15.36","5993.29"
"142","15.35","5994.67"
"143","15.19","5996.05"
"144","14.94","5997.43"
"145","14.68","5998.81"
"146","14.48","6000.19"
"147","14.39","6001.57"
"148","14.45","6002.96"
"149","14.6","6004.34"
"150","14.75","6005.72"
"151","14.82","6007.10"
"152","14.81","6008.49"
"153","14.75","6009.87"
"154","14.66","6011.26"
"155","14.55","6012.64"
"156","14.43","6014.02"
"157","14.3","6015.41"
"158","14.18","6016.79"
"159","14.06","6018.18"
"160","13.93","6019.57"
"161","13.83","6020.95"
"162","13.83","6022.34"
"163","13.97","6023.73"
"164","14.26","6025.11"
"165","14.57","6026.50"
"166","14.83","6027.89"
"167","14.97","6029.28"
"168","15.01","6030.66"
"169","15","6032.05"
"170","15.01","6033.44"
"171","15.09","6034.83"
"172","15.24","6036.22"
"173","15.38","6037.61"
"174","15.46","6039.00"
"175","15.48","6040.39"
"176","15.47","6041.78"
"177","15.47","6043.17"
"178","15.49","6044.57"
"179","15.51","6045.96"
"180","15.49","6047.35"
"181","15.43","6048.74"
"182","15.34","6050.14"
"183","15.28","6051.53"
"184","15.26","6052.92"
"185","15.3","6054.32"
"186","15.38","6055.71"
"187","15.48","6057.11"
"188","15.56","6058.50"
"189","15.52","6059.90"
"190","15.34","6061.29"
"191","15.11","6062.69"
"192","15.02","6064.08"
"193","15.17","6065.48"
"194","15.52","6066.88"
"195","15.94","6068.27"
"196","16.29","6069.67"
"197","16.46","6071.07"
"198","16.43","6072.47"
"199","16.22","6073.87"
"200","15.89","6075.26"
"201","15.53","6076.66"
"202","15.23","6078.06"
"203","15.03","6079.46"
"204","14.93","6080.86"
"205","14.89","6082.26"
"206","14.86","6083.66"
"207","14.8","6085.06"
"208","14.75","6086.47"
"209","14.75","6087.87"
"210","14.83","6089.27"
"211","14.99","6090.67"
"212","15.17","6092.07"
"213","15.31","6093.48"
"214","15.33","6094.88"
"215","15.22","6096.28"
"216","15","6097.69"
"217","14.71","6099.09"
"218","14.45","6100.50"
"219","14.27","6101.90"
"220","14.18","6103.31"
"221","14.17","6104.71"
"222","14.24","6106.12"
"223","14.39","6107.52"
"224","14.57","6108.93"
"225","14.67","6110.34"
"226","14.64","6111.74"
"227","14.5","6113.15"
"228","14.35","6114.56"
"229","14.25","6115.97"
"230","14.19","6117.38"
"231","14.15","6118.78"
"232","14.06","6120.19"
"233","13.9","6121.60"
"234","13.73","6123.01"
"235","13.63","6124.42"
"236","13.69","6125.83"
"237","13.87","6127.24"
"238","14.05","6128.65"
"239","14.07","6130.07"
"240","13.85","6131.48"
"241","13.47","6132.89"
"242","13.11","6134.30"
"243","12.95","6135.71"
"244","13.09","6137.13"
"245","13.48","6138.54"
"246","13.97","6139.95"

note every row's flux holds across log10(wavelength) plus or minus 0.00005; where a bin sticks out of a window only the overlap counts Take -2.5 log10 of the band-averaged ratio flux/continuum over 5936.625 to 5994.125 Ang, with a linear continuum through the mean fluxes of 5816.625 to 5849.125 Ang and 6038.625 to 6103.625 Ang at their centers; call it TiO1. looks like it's 0.04 mag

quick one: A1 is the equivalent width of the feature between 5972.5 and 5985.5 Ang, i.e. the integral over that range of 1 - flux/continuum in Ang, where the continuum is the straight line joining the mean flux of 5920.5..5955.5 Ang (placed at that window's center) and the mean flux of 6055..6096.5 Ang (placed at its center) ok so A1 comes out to 0.6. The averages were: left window 14.9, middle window 14.4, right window 15.4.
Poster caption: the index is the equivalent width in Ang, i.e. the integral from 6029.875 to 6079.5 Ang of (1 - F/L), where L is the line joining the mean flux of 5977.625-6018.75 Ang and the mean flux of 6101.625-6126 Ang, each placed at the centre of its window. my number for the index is -3.84 Ang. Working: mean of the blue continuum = 14.5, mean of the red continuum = 14.2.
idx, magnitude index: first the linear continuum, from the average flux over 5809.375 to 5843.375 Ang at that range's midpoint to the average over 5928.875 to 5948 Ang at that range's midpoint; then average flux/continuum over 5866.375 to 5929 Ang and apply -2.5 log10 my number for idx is 0.08 mag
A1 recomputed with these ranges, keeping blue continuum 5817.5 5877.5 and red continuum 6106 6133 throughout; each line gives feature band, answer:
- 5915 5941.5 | -0.2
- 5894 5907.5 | 1.4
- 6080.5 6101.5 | -1.0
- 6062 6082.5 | -1.8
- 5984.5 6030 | 0.2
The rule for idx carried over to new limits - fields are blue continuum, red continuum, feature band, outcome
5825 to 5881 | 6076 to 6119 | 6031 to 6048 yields -0.04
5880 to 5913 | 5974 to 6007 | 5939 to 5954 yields -0.05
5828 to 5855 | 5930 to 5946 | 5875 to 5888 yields 0.06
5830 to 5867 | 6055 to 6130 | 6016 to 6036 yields 0.03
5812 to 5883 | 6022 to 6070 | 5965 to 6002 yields 0.03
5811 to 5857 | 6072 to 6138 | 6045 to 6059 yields -0.05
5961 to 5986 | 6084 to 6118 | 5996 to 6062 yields -0.01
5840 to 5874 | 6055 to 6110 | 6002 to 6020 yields 0.04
